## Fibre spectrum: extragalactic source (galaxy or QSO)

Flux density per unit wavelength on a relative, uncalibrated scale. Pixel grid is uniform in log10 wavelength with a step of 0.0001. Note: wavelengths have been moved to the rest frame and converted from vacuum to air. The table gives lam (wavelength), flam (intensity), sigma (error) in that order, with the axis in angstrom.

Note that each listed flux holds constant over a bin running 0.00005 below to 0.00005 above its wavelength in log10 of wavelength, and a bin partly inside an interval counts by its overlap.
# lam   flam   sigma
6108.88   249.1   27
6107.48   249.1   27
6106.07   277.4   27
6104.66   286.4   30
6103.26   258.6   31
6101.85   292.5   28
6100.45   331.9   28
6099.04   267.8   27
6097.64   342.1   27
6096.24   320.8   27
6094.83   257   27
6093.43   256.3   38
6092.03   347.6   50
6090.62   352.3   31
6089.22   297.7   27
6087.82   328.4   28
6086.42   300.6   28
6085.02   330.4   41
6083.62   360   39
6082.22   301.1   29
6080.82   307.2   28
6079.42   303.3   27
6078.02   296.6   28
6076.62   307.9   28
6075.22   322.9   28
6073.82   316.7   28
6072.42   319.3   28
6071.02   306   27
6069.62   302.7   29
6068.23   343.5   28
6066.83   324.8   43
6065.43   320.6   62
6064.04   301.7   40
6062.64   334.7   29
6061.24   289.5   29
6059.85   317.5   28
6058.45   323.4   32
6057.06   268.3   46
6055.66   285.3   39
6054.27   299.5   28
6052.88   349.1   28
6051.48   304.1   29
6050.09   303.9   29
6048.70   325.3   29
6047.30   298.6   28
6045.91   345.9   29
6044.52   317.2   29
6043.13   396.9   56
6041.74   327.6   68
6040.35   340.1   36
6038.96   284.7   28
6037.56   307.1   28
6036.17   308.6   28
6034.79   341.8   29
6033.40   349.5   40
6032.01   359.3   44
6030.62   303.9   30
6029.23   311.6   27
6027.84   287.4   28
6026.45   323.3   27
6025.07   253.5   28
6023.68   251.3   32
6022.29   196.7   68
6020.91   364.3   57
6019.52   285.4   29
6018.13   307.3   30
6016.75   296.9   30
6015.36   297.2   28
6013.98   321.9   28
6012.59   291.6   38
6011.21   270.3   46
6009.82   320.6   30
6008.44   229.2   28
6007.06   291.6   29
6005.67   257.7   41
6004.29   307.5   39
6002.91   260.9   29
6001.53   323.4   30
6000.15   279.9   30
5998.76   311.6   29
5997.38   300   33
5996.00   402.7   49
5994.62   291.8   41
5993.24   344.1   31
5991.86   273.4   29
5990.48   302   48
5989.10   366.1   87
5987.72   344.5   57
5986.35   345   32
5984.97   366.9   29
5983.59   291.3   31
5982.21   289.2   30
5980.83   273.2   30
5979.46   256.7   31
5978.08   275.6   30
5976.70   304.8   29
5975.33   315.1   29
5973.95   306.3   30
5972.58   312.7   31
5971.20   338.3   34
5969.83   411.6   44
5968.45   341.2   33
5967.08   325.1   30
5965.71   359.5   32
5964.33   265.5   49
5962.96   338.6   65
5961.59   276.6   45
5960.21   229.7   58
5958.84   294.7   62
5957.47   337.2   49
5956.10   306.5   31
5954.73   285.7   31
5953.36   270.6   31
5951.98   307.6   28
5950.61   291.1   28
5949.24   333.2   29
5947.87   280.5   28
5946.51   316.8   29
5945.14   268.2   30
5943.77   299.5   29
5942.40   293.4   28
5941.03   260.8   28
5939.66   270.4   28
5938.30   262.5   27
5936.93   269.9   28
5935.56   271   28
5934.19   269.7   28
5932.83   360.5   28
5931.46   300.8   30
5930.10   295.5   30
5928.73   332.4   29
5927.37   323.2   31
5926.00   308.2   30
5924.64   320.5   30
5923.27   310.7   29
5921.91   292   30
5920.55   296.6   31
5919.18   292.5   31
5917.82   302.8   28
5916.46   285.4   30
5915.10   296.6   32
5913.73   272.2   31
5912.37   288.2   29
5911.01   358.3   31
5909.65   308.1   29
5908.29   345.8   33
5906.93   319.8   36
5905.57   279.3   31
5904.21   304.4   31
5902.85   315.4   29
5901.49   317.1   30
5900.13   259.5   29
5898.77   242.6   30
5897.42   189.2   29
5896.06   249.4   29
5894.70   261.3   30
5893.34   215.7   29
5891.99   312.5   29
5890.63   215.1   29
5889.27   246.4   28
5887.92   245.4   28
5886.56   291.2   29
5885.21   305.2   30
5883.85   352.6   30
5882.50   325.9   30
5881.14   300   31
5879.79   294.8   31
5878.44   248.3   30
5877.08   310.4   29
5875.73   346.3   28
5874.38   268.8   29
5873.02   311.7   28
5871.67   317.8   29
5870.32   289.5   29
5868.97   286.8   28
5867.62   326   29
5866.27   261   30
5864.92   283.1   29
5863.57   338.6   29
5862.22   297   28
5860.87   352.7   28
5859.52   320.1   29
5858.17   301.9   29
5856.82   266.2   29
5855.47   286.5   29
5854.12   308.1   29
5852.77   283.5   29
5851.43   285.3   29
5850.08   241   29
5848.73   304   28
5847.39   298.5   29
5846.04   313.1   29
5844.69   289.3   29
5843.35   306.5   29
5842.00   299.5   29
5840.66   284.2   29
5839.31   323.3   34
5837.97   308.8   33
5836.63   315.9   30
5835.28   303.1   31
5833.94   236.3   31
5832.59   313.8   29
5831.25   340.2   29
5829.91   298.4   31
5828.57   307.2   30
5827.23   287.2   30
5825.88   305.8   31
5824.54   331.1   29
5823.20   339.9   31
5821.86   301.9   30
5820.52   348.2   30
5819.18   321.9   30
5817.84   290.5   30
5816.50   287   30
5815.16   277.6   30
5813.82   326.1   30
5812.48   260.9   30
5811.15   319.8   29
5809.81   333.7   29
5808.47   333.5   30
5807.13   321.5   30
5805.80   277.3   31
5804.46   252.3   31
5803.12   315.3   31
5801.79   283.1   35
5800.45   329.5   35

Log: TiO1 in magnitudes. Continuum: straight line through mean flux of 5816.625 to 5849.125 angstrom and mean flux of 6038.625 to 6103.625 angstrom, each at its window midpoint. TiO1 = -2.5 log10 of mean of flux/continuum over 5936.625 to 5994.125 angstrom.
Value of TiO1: 0.02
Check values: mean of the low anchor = 307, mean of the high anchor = 314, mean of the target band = 305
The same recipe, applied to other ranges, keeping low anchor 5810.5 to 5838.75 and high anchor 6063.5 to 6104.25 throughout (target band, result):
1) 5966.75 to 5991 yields -0.040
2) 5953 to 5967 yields 0.036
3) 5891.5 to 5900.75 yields 0.242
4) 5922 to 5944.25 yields 0.041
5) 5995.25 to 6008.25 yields 0.030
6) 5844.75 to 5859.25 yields 0.062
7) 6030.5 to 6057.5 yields -0.040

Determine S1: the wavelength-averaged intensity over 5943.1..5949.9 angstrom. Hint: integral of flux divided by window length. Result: 300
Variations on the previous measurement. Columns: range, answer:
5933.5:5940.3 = 269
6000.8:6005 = 298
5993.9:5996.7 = 347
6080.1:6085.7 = 325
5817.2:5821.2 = 320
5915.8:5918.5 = 295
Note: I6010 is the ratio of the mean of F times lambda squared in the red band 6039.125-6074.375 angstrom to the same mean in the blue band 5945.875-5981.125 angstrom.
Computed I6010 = 1.07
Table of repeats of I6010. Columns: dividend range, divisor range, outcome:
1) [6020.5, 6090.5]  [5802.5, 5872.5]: 1.12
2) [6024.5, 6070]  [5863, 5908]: 1.17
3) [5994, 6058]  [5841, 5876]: 1.08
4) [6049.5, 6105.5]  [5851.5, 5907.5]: 1.14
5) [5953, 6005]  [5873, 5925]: 1.11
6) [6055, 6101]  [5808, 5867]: 1.12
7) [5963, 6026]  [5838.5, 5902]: 1.10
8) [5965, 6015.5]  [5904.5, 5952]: 1.06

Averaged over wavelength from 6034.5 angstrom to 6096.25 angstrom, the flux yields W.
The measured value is 315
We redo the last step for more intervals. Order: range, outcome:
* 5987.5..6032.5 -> 300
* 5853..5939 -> 294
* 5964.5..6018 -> 310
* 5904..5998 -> 306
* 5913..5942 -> 295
